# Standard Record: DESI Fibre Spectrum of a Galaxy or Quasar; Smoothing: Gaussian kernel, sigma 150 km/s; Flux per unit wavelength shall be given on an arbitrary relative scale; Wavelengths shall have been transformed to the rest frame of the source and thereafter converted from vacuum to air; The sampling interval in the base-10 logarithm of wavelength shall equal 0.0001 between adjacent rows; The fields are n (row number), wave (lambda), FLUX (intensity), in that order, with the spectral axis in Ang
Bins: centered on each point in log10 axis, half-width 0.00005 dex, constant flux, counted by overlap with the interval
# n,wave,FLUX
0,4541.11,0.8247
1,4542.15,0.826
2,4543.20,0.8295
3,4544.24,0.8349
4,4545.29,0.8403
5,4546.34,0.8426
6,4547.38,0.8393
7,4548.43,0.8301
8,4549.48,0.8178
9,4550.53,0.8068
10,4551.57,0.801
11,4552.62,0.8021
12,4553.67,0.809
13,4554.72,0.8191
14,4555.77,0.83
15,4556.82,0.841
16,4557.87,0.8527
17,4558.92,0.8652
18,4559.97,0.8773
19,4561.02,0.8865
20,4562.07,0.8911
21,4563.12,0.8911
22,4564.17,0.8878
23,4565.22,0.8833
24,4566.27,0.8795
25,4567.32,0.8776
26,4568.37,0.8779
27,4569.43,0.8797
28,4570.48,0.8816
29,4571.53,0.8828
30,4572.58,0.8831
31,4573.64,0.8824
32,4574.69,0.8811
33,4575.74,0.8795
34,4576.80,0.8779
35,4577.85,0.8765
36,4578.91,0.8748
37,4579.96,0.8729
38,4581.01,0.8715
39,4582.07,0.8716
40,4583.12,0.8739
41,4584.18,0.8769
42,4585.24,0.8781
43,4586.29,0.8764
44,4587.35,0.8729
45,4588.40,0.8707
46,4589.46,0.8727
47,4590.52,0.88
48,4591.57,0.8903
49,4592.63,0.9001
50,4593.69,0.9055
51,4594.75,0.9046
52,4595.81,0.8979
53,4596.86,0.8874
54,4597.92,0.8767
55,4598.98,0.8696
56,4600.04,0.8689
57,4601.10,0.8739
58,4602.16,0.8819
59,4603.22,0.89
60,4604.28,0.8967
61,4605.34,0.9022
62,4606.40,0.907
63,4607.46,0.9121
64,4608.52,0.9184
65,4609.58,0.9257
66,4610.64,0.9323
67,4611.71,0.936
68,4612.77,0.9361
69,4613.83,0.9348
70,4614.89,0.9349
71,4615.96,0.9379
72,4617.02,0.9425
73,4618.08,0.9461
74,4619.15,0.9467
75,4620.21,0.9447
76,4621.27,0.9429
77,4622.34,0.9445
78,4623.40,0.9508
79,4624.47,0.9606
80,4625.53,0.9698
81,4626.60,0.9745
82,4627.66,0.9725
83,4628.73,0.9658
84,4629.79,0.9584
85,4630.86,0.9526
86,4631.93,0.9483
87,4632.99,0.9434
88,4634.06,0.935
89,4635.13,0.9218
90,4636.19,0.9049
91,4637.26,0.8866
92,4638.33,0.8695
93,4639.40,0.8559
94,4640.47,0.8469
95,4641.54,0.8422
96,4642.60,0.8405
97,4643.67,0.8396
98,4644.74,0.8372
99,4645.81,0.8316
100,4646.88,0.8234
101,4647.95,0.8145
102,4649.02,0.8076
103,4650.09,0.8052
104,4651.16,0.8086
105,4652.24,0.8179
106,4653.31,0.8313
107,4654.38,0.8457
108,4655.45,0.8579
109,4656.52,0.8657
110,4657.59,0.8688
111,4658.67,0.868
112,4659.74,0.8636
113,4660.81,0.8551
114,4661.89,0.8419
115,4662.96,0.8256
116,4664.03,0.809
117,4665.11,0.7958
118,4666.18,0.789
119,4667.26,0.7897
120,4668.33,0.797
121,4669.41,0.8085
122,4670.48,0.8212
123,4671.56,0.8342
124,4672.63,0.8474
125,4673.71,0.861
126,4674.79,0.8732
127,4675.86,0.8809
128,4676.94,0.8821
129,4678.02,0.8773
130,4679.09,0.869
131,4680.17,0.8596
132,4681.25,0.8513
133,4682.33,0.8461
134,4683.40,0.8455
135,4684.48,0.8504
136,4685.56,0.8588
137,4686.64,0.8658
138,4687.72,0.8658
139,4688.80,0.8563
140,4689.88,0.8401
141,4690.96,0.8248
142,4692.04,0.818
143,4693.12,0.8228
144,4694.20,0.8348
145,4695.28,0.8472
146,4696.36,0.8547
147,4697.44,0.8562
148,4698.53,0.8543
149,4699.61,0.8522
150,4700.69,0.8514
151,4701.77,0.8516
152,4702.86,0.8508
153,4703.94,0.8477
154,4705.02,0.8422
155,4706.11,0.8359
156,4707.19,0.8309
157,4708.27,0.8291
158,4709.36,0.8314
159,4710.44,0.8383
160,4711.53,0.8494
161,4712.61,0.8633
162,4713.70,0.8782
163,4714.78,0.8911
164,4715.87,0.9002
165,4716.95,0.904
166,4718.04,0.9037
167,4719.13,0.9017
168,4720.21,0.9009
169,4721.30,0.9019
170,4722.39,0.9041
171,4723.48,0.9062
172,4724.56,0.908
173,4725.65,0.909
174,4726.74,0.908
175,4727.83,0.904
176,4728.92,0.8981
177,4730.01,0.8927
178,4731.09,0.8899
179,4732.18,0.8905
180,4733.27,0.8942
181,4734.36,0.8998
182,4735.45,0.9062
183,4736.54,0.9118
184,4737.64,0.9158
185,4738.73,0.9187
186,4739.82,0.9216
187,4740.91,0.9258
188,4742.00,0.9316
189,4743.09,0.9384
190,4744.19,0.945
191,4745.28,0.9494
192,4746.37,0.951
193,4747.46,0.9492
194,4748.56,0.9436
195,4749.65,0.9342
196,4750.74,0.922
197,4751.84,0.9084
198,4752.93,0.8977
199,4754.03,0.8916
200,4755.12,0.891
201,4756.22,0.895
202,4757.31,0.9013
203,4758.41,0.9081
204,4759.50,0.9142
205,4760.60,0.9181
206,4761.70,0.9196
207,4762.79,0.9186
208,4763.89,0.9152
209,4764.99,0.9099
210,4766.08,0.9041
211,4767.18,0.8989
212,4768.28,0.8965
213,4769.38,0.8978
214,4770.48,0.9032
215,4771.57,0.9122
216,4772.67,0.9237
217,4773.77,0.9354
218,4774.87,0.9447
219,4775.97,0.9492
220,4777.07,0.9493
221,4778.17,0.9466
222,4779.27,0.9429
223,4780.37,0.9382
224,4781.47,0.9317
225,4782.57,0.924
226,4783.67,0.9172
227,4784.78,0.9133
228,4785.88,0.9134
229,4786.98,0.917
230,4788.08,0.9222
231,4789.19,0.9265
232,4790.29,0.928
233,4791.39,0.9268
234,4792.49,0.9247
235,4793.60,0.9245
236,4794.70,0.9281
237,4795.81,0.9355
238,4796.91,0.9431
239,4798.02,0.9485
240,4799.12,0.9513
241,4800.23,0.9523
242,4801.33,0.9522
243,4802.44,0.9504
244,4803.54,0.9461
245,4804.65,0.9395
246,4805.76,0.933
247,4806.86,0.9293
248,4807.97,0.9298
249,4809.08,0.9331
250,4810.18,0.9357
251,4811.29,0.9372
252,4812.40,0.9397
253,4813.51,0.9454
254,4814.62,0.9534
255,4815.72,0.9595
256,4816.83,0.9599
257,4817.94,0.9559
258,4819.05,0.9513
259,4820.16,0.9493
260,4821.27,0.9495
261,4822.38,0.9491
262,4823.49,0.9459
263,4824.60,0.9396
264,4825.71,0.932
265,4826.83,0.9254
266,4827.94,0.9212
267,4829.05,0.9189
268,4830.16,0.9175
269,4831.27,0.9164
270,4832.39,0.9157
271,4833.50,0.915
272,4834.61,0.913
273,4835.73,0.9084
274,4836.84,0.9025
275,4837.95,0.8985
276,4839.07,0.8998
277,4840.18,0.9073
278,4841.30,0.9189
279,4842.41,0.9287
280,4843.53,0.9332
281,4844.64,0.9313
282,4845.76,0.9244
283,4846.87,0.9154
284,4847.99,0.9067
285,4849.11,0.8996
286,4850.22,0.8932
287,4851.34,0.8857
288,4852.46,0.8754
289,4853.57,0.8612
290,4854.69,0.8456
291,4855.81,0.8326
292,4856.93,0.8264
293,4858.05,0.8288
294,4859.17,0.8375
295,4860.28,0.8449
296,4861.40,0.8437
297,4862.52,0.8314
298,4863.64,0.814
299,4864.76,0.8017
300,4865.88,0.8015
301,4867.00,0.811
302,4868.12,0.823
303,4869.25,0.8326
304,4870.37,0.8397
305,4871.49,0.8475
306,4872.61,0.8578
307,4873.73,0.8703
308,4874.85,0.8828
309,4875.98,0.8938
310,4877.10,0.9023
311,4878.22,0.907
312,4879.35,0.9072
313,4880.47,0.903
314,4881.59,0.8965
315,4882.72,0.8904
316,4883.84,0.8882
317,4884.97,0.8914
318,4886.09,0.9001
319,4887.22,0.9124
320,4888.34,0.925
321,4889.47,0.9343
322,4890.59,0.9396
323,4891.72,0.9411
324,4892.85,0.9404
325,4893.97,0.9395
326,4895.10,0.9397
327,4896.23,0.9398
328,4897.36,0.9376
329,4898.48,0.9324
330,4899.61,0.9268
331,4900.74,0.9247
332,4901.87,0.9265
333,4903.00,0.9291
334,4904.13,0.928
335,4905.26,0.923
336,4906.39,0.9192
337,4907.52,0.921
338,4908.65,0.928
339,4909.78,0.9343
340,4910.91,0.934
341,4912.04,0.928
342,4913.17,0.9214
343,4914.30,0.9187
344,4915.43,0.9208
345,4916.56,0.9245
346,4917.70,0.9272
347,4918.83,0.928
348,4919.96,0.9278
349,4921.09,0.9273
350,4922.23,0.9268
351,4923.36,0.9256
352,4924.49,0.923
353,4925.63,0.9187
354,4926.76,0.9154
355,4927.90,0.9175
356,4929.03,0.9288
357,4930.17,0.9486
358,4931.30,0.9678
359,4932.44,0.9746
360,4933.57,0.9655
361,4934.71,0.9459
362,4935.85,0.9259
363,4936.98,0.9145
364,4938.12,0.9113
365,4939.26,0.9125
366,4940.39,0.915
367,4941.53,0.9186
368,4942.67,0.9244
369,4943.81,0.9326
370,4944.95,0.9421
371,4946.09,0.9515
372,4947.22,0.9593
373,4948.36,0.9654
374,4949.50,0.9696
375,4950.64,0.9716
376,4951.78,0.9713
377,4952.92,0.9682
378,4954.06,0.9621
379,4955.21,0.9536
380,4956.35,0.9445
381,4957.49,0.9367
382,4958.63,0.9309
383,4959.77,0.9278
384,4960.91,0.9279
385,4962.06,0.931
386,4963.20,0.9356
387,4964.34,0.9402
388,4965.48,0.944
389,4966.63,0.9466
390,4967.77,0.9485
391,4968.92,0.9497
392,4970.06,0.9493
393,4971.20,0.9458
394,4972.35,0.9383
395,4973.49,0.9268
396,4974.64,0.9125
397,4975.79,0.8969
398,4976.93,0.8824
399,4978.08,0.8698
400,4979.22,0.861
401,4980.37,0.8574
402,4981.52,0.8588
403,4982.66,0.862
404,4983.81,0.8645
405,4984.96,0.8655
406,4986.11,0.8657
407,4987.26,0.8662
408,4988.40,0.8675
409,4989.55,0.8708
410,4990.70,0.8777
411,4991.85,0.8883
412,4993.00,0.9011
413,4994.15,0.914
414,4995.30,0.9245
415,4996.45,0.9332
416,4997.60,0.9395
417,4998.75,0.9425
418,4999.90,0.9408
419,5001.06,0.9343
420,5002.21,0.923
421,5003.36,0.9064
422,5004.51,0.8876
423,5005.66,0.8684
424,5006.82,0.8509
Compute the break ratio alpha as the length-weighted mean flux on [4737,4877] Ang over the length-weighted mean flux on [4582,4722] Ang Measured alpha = 1.0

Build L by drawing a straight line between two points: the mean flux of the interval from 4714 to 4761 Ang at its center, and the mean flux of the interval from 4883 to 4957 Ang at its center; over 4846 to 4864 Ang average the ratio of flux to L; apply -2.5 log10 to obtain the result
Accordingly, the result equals 0.08 mag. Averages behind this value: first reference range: 0.911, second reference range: 0.933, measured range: 0.861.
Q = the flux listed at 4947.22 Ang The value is 0.9593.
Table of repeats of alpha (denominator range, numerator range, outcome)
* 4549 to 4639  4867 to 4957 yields 1.03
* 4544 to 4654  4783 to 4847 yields 1.05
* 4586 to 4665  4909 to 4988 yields 1.04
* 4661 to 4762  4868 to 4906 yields 1.03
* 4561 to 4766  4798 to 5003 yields 1.04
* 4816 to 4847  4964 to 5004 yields 0.98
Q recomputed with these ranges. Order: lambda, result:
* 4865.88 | 0.8015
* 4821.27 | 0.9495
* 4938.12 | 0.9113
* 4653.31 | 0.8313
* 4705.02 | 0.8422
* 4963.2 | 0.9356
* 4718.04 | 0.9037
